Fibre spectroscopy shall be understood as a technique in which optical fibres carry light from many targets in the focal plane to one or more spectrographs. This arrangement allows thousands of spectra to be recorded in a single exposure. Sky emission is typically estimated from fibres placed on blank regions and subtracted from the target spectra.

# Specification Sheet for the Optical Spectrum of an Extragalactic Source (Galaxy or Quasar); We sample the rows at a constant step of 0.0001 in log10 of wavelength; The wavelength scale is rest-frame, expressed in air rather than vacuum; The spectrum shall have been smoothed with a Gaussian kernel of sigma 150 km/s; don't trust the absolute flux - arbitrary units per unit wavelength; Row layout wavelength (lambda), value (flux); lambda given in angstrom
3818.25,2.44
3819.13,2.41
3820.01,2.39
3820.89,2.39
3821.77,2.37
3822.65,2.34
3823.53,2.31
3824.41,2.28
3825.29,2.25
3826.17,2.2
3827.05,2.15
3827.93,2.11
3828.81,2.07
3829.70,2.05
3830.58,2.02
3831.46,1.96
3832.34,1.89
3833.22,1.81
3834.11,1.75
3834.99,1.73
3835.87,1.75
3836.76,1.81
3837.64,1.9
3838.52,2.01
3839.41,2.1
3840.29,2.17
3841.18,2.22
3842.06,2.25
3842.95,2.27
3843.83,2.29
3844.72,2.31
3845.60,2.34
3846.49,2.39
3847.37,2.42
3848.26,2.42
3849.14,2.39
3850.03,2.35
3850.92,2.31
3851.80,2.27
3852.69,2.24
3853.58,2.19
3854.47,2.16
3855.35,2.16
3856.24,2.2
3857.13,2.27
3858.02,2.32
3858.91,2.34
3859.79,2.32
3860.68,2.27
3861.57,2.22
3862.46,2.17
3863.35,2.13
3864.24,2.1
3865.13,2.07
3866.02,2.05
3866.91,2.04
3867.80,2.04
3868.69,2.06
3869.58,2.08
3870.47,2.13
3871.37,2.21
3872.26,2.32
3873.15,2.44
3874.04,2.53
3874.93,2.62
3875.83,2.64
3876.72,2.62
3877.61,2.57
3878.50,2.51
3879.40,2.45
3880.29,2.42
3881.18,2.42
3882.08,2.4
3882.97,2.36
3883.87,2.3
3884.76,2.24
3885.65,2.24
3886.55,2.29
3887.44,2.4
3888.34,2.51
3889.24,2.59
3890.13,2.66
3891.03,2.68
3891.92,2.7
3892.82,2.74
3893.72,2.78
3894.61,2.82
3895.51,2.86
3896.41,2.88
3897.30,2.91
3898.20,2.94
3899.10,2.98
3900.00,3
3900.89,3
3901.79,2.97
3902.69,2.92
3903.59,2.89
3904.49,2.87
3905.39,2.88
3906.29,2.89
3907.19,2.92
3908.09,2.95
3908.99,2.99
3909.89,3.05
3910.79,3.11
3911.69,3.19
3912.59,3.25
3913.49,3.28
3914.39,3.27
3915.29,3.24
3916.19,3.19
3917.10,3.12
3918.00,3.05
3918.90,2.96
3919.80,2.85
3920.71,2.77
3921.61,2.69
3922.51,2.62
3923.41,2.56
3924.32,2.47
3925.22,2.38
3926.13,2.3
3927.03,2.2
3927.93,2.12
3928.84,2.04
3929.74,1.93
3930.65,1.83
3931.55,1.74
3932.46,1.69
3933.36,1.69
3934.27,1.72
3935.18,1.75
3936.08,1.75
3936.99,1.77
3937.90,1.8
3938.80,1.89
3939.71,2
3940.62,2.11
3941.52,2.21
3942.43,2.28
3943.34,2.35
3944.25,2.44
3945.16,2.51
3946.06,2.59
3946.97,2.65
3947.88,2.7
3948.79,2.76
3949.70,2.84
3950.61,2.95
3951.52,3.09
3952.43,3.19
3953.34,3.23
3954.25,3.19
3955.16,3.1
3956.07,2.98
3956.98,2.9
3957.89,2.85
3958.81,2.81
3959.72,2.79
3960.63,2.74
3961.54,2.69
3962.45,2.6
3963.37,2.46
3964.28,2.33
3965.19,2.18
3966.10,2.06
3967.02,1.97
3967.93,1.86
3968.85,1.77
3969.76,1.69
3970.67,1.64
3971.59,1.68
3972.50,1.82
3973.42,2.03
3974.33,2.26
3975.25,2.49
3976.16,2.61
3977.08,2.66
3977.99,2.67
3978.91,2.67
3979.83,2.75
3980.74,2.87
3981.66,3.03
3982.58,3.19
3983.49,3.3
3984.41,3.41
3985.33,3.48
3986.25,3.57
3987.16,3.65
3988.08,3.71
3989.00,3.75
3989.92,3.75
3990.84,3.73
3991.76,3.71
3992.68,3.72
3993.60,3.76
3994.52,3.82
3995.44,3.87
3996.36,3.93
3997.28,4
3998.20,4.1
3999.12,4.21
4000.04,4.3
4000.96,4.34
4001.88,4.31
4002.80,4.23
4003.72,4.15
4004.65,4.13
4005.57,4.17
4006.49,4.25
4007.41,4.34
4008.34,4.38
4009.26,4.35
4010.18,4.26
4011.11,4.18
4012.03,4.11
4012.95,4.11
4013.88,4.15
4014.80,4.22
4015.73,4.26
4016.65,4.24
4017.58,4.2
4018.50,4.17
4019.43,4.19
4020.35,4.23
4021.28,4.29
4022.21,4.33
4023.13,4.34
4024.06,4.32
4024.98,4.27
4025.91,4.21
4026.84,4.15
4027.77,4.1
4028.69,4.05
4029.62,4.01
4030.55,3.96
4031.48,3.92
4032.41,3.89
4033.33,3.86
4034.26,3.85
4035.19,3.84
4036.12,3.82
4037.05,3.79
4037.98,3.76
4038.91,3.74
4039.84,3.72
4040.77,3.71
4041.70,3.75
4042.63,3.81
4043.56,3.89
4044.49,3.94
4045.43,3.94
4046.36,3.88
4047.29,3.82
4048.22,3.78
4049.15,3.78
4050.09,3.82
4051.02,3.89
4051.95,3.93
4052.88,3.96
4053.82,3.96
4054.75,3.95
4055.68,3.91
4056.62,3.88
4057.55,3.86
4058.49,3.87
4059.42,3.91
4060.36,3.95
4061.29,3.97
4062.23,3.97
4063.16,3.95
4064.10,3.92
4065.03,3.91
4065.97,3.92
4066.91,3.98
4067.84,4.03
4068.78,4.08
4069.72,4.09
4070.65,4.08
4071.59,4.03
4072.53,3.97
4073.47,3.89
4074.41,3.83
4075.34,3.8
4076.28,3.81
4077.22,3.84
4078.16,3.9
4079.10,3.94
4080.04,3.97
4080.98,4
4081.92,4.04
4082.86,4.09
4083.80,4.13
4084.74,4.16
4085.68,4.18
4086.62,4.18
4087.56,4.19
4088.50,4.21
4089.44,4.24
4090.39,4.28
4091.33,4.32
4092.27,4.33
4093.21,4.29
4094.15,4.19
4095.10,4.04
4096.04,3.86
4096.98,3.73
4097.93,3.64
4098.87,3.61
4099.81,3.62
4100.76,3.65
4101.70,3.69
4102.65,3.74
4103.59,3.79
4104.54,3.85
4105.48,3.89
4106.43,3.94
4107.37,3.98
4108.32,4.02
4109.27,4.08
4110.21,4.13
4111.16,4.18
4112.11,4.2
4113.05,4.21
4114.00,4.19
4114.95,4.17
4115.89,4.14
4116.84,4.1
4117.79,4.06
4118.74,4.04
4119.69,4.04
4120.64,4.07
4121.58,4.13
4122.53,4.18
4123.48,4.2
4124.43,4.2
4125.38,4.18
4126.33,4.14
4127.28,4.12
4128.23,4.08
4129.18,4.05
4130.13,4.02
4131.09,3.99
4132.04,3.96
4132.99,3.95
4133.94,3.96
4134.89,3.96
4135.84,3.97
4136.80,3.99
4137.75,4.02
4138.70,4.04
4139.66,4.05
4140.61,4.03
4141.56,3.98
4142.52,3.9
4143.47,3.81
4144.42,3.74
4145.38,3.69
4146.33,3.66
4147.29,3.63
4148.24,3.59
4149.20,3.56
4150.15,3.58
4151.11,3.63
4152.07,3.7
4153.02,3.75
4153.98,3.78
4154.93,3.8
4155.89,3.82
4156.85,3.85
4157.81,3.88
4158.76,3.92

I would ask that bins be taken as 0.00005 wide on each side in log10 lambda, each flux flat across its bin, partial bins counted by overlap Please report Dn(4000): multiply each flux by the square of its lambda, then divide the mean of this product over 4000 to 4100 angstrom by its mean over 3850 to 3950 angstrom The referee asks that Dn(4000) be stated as 1.75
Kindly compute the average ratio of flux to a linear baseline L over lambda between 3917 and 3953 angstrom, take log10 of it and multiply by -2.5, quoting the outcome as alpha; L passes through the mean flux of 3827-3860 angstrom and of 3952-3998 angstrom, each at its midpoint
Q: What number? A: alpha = 0.14 mag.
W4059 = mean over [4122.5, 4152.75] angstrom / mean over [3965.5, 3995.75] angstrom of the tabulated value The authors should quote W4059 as 1.37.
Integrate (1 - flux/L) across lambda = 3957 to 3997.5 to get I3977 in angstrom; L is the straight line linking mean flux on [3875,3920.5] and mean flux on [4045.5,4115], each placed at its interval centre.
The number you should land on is 5.5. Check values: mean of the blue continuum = 2.79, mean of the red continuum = 3.97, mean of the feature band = 2.87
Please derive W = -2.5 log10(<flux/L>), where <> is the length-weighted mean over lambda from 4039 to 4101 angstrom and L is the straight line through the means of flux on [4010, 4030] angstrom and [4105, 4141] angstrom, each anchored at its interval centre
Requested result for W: 0.050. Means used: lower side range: 4.2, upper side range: 4.07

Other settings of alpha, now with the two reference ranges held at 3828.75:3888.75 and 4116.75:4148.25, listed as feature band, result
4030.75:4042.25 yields -0.13 mag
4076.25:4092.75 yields -0.12 mag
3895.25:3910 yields -0.17 mag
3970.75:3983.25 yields 0.19 mag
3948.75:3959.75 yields -0.06 mag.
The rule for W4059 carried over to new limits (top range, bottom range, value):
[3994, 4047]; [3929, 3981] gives 1.73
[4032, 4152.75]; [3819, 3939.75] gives 1.65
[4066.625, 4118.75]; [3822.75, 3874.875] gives 1.85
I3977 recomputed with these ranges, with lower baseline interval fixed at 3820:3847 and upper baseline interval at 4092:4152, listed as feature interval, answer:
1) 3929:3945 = 4.8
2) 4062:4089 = -2.5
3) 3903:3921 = -2.9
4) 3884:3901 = -1.2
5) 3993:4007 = -4.1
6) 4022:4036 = -2.9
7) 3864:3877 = 0.5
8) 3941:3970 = 3.0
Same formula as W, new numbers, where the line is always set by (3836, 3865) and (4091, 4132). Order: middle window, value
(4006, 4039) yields -0.207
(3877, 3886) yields 0.016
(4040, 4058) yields -0.079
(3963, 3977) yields 0.419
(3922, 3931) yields 0.214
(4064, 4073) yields -0.078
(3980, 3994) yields -0.107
